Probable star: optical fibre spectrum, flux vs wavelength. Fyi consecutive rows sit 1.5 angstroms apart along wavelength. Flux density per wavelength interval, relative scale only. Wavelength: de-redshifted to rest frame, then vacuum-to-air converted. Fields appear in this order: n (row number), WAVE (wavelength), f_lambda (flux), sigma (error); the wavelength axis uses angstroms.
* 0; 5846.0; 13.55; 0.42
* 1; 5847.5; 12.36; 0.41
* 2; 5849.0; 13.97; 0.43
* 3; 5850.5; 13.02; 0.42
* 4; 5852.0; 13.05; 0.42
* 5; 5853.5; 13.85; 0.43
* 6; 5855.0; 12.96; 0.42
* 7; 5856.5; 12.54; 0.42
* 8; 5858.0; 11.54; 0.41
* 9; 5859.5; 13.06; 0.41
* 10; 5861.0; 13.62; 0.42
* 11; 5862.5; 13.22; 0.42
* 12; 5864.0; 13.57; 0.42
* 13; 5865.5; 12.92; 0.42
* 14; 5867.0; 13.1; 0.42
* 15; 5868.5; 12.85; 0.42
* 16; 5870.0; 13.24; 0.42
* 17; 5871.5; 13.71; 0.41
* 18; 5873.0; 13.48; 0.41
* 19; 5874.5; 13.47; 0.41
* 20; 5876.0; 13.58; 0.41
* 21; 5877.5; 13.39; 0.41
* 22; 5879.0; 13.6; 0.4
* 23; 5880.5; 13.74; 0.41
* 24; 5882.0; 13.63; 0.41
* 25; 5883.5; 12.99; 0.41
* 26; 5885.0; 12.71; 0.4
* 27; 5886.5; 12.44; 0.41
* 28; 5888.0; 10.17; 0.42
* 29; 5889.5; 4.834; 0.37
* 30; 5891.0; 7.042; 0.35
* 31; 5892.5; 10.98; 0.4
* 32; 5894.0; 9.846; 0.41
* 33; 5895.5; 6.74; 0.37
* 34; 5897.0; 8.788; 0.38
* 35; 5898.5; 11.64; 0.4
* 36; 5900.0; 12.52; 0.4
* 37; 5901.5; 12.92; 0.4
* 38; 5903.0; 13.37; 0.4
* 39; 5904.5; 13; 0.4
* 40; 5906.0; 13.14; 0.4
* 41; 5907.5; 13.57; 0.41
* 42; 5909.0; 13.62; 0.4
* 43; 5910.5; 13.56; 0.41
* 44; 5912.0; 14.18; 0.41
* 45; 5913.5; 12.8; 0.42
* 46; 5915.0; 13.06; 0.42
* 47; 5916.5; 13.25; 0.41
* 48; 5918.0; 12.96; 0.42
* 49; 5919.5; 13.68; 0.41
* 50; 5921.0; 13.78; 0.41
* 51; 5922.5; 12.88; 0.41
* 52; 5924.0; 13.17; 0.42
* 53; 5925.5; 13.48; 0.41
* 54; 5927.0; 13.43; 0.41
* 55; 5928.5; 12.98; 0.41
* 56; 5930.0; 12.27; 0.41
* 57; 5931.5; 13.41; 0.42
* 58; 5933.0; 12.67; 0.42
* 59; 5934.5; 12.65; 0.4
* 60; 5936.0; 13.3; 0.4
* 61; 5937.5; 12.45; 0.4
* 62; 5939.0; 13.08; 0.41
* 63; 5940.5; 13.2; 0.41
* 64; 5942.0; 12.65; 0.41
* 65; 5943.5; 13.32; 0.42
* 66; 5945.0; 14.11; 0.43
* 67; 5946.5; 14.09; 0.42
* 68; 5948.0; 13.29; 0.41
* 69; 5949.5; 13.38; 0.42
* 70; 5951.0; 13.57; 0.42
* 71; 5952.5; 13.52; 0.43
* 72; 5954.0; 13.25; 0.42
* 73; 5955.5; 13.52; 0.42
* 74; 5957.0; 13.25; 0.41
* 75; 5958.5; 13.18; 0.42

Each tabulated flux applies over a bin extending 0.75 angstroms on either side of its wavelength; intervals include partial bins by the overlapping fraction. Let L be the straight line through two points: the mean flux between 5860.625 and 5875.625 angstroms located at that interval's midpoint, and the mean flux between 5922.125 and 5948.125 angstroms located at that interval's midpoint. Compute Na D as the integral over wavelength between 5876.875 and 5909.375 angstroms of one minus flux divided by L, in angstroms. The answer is 4.18 angstroms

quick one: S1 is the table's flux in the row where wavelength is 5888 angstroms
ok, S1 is 10.17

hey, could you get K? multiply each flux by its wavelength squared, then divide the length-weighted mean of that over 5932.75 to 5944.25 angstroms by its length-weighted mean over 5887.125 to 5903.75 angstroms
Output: 1.3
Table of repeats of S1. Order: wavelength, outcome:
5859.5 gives 13.06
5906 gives 13.14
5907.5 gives 13.57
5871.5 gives 13.71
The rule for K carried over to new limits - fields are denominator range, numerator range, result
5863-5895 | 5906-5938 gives 1.11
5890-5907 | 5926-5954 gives 1.23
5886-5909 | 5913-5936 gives 1.22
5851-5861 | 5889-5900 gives 0.70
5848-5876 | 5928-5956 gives 1.03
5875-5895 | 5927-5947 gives 1.17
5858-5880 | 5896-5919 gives 0.97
